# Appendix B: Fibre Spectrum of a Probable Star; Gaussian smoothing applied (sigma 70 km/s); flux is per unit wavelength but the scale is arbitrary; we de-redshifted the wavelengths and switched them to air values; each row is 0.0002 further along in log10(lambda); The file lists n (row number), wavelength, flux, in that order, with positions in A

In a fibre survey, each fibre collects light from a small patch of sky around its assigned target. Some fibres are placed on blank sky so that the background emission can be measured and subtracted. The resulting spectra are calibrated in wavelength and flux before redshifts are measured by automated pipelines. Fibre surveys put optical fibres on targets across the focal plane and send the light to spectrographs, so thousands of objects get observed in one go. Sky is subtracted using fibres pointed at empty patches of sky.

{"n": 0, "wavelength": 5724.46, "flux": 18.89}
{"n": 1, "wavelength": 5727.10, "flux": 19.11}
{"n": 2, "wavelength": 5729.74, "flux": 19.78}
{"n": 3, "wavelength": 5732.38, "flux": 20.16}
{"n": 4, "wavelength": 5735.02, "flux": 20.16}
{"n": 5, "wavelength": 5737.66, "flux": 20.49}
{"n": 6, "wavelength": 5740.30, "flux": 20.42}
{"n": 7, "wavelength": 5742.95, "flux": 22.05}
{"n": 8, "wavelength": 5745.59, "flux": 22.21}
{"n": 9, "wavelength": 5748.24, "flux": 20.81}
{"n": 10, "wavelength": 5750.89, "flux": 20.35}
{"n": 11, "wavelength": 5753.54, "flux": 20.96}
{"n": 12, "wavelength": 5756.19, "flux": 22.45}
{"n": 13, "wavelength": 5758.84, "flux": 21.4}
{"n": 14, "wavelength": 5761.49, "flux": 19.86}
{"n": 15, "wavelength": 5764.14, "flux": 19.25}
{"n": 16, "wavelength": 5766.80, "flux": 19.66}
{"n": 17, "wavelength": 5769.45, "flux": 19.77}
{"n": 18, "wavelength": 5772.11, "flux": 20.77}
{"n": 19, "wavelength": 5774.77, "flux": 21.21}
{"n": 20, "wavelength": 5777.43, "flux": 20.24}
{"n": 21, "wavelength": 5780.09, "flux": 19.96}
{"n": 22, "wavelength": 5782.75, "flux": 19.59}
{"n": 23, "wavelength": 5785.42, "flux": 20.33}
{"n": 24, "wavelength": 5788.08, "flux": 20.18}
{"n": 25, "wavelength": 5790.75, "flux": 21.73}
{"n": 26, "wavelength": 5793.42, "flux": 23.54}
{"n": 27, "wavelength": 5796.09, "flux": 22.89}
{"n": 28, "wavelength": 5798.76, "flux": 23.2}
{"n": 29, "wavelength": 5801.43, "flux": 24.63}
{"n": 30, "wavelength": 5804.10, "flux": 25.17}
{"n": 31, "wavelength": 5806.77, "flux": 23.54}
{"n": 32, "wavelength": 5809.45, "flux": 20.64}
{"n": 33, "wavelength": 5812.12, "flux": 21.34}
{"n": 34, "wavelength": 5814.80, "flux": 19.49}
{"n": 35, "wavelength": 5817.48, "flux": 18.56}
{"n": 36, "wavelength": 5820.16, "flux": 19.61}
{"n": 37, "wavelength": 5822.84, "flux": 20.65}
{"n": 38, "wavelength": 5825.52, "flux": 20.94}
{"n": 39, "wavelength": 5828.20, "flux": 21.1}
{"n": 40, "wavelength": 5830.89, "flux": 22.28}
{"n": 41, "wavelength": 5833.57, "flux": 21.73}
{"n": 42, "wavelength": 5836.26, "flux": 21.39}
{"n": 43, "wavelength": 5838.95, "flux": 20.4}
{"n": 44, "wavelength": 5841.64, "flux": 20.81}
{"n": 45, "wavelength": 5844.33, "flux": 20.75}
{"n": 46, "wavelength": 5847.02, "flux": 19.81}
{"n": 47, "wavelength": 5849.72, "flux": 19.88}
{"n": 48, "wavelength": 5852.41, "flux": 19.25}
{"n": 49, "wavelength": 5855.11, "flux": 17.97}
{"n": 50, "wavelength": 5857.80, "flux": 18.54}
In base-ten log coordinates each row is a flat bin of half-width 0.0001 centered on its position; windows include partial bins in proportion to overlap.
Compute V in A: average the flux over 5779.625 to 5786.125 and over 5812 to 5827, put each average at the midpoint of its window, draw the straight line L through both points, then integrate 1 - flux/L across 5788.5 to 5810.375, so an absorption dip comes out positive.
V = -3.4 A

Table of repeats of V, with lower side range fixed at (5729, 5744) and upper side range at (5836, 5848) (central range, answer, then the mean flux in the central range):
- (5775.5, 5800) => -0.9 A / 21.3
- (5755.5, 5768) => 0.1 A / 20.4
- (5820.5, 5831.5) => -0.2 A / 21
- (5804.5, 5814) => -0.7 A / 22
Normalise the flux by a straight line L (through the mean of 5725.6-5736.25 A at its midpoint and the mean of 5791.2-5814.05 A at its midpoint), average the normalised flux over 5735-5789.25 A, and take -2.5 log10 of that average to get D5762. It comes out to 0.03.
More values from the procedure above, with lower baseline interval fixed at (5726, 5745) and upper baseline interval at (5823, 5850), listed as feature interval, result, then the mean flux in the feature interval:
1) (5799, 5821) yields -0.05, 21.7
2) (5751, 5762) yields -0.03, 21.2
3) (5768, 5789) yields 0.02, 20.3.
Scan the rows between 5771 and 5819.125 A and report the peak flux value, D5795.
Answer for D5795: 25.17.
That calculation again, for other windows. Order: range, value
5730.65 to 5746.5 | 22.21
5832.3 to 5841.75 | 21.73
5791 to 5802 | 24.63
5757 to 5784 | 21.4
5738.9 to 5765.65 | 22.45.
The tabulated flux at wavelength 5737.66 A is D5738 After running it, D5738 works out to 20.49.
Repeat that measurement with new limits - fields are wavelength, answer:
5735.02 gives 20.16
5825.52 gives 20.94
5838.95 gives 20.4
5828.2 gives 21.1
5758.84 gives 21.4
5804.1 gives 25.17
